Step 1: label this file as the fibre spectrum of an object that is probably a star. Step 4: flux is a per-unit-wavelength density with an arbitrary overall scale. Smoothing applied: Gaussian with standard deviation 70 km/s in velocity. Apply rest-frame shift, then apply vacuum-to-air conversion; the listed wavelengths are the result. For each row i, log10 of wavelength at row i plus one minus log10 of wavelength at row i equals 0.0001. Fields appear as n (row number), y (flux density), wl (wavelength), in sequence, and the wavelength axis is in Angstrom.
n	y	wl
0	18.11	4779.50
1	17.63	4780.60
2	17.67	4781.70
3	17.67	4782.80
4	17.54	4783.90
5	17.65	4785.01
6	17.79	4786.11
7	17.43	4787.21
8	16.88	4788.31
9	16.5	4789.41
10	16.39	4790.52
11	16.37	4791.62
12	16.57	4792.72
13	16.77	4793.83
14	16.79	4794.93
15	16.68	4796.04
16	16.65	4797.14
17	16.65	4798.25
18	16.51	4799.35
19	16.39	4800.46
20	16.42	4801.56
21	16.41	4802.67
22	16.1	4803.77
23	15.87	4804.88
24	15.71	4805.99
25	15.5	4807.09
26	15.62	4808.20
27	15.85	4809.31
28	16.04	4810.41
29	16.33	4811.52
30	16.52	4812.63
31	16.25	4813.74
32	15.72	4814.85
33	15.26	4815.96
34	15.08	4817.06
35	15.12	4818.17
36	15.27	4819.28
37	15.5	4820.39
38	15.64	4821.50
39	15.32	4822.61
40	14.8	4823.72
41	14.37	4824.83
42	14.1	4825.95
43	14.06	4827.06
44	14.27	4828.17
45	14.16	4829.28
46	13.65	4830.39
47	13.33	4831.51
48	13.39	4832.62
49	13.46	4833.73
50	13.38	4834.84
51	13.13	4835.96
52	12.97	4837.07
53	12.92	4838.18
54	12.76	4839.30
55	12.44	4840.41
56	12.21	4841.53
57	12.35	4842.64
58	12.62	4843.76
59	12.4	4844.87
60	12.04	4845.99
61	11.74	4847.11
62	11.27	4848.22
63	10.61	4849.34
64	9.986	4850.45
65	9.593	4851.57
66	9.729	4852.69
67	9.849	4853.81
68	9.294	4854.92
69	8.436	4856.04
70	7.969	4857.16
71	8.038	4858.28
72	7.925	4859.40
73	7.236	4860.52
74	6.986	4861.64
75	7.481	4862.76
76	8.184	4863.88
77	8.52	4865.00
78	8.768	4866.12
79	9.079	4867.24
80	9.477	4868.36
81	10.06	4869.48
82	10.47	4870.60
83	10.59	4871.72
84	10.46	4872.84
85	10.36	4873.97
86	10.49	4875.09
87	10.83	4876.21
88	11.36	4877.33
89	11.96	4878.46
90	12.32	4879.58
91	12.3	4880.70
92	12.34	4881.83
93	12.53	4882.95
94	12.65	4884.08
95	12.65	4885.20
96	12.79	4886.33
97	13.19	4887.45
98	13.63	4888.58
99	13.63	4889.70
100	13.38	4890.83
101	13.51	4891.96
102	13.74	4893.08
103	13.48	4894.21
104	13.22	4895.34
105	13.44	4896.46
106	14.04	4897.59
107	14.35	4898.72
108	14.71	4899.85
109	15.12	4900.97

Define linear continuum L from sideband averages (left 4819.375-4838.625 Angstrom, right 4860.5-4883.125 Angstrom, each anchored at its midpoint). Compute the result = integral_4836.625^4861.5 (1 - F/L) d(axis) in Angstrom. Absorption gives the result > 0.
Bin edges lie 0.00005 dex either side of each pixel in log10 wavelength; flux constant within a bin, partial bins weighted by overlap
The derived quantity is 3.5 Angstrom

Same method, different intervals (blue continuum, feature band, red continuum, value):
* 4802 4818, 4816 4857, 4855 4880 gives 0.5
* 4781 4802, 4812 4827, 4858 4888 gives -0.6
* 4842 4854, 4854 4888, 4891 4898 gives 6.2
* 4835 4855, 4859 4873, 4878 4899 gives 4.0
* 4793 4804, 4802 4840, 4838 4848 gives -1.0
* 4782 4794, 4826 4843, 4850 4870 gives -2.4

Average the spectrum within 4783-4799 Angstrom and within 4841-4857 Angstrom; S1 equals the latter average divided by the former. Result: 0.6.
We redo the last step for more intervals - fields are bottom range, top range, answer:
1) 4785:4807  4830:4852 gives 0.74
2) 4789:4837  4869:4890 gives 0.77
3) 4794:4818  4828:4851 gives 0.78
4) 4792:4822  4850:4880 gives 0.59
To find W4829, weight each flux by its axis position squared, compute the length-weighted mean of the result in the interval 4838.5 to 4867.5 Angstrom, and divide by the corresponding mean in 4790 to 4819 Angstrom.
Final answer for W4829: 0.63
